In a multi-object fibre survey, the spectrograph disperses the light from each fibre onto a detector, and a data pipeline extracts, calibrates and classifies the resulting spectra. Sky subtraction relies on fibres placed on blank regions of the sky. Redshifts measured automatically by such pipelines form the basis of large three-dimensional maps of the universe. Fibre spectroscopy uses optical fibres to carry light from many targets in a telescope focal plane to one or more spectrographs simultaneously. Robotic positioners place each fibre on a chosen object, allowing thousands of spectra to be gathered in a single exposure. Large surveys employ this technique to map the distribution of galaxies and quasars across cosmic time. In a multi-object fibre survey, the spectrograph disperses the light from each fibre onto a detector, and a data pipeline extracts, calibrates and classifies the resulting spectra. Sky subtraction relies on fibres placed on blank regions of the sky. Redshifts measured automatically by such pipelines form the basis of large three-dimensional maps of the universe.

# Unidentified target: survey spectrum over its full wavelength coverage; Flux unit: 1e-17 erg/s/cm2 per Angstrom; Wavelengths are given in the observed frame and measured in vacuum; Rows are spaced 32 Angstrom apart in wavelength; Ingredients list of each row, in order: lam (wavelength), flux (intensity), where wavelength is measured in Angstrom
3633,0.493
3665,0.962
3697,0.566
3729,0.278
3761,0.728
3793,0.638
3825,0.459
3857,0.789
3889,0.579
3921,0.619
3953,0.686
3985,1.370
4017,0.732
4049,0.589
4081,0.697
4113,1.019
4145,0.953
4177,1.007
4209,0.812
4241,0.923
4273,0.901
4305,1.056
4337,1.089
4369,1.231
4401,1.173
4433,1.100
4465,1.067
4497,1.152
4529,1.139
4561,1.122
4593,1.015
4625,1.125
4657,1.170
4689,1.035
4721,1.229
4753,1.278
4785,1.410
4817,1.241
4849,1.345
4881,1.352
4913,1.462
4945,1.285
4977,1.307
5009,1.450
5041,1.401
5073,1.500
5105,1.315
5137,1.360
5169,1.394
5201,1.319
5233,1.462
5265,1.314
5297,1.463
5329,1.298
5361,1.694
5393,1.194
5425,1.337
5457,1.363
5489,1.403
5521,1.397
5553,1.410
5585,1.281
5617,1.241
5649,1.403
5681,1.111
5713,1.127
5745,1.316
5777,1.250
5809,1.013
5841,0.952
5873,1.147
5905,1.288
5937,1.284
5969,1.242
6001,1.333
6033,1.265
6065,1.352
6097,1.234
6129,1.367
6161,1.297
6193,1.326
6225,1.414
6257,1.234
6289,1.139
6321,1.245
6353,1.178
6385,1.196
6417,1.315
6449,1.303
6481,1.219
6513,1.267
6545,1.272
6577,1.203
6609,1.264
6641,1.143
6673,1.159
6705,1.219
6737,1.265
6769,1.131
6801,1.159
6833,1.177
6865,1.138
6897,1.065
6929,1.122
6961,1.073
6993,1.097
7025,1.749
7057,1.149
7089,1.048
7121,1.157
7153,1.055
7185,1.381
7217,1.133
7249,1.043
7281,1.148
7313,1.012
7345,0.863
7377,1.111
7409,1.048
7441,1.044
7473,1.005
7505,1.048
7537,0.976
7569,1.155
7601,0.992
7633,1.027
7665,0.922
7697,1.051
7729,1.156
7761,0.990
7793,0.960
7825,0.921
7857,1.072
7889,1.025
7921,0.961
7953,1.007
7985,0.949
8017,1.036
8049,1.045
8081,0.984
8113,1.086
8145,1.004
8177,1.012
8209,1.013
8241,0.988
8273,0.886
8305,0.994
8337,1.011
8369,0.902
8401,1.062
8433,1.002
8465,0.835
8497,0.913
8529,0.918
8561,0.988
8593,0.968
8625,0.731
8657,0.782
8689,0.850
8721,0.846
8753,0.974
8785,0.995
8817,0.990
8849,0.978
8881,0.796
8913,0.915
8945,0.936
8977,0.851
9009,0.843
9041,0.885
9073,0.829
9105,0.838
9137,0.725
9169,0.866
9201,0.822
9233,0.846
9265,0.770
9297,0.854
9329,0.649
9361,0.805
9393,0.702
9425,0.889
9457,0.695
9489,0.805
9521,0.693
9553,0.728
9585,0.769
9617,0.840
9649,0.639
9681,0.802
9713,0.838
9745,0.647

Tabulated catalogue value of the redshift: 0.07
